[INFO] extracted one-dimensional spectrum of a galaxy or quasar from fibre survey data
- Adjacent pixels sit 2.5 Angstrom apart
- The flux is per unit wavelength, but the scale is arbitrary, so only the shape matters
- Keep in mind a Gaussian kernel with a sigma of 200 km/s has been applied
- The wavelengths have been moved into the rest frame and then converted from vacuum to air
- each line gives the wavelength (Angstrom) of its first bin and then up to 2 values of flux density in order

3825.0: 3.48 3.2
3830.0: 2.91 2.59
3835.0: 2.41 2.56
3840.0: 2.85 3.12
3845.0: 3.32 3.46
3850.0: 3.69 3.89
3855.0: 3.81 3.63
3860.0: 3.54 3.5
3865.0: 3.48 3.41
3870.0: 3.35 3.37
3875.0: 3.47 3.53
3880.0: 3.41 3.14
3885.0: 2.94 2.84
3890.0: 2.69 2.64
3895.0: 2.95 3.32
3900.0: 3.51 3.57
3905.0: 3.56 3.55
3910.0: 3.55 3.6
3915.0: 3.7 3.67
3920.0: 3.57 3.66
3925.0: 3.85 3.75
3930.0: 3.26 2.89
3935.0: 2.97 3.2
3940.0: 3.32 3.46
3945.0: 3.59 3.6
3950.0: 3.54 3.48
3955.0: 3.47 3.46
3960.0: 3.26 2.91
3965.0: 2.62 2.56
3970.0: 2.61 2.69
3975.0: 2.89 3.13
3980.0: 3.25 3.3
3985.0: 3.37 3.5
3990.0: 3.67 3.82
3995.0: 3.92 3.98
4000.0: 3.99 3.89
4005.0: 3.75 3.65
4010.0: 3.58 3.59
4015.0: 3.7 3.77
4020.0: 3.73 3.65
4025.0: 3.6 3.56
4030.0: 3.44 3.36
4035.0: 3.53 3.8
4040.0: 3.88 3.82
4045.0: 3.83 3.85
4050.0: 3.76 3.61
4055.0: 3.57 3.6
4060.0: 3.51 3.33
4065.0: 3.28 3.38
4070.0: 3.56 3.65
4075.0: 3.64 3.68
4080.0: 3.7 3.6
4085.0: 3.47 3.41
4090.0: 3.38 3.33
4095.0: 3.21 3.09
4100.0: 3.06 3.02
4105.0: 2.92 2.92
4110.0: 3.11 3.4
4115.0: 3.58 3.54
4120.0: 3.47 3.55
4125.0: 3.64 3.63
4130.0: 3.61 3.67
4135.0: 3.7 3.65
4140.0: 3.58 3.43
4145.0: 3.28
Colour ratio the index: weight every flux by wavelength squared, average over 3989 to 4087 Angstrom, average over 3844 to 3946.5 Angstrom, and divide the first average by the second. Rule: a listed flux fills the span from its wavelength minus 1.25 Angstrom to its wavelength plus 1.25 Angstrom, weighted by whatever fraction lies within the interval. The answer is 1.15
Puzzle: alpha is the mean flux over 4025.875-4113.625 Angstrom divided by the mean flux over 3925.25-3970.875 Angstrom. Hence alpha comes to 1.07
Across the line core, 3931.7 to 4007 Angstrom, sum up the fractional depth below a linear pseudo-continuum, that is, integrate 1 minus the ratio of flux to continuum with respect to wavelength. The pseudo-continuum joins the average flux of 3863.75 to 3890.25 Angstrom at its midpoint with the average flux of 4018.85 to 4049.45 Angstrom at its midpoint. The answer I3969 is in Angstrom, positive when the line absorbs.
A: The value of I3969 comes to 3.5 Angstrom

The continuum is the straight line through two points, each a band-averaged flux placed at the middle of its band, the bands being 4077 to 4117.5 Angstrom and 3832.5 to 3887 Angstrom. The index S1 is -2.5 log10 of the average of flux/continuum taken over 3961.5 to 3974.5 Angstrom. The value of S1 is 0.23 mag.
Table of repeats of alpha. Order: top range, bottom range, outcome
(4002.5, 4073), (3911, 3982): 1.10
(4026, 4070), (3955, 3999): 1.11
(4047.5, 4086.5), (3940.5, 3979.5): 1.13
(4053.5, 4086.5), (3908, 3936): 1.01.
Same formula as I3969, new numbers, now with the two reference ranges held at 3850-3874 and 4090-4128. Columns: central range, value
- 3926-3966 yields 1.88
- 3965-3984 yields 2.95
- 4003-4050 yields -4.10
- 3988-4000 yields -1.49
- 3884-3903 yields 2.62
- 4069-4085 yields -1.43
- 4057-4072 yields -0.47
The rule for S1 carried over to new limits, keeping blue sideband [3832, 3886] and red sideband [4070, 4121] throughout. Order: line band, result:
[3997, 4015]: -0.13 mag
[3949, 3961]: -0.04 mag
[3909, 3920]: -0.10 mag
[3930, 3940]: 0.08 mag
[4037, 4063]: -0.11 mag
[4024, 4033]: -0.05 mag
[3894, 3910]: -0.04 mag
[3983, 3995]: -0.08 mag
